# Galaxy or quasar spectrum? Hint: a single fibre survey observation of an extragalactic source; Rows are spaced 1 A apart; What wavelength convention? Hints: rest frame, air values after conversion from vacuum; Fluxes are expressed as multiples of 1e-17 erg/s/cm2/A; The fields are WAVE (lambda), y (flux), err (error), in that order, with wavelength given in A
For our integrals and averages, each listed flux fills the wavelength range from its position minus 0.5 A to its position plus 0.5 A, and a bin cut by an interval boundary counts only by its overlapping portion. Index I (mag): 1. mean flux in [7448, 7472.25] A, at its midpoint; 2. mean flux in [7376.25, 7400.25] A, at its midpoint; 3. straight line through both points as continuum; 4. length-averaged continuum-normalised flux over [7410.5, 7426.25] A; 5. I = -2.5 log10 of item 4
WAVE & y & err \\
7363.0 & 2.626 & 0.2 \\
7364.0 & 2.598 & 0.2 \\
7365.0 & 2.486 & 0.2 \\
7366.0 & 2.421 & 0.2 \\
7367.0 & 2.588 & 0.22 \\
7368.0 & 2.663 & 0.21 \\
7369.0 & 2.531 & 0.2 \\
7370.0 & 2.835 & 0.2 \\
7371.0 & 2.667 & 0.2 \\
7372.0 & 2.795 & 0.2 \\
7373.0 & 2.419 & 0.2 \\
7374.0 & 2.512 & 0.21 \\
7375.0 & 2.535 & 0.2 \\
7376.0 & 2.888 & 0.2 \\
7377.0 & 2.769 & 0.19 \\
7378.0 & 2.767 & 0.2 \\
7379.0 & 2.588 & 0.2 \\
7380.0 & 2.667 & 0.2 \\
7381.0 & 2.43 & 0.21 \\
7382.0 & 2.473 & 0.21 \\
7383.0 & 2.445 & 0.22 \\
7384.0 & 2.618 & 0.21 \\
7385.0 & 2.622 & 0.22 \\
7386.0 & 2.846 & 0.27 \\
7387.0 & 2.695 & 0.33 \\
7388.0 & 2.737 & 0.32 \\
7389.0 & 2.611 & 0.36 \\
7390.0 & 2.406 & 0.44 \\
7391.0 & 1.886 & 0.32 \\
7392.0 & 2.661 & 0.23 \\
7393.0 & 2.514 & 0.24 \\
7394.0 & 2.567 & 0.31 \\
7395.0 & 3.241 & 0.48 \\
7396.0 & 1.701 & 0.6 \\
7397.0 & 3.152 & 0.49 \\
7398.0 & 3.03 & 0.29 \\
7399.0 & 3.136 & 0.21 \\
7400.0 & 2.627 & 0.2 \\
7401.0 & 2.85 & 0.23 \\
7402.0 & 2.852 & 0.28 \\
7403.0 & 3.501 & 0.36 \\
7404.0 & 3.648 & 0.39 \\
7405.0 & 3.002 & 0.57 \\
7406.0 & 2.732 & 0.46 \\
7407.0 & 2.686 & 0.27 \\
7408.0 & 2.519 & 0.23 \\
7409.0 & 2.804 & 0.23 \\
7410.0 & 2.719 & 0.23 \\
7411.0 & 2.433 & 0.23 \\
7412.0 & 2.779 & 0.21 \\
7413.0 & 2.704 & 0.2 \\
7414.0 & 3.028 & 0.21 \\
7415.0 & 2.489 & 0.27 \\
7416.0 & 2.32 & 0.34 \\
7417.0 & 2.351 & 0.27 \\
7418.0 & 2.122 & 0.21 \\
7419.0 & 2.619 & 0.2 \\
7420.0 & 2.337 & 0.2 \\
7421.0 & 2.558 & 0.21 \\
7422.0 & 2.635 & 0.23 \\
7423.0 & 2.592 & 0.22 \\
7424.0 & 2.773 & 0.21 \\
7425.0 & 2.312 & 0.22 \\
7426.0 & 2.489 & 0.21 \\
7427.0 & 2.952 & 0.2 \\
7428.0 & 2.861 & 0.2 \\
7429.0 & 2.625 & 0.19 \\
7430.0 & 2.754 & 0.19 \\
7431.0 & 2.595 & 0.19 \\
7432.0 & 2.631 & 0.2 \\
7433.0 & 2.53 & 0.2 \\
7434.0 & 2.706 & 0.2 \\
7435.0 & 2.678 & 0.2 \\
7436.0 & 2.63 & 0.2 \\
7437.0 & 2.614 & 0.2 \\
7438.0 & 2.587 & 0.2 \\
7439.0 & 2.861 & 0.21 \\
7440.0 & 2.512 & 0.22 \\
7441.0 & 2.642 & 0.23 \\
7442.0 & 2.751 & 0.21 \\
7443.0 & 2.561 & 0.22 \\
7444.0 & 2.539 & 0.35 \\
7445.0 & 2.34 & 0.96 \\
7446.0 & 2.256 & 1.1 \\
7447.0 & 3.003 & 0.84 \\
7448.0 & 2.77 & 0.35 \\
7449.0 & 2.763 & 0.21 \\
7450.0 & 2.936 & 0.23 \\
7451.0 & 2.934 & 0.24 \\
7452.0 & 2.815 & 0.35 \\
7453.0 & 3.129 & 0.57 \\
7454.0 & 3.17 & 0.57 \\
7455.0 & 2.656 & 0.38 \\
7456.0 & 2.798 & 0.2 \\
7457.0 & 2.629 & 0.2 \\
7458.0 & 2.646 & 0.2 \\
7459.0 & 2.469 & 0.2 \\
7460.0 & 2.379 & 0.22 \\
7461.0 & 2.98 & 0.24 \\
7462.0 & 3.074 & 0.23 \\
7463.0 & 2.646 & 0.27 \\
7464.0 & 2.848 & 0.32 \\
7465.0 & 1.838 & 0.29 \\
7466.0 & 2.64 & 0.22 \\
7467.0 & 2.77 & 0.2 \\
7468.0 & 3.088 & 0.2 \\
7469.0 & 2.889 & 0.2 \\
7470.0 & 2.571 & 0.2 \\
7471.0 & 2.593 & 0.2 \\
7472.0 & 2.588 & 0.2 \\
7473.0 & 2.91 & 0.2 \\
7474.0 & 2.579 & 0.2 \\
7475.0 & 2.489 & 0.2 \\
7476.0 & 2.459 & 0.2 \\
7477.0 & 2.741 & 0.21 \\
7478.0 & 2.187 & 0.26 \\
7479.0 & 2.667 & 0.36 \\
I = 0.06 mag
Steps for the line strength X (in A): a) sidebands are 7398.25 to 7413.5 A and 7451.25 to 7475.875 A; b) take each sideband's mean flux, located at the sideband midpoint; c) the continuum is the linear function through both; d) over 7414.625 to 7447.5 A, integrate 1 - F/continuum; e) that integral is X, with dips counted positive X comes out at 2.6 A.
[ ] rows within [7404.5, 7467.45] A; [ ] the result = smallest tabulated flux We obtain 1.838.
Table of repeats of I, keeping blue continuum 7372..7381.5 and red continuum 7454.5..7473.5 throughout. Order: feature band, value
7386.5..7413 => -0.04 mag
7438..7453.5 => -0.02 mag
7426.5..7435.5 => -0.02 mag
